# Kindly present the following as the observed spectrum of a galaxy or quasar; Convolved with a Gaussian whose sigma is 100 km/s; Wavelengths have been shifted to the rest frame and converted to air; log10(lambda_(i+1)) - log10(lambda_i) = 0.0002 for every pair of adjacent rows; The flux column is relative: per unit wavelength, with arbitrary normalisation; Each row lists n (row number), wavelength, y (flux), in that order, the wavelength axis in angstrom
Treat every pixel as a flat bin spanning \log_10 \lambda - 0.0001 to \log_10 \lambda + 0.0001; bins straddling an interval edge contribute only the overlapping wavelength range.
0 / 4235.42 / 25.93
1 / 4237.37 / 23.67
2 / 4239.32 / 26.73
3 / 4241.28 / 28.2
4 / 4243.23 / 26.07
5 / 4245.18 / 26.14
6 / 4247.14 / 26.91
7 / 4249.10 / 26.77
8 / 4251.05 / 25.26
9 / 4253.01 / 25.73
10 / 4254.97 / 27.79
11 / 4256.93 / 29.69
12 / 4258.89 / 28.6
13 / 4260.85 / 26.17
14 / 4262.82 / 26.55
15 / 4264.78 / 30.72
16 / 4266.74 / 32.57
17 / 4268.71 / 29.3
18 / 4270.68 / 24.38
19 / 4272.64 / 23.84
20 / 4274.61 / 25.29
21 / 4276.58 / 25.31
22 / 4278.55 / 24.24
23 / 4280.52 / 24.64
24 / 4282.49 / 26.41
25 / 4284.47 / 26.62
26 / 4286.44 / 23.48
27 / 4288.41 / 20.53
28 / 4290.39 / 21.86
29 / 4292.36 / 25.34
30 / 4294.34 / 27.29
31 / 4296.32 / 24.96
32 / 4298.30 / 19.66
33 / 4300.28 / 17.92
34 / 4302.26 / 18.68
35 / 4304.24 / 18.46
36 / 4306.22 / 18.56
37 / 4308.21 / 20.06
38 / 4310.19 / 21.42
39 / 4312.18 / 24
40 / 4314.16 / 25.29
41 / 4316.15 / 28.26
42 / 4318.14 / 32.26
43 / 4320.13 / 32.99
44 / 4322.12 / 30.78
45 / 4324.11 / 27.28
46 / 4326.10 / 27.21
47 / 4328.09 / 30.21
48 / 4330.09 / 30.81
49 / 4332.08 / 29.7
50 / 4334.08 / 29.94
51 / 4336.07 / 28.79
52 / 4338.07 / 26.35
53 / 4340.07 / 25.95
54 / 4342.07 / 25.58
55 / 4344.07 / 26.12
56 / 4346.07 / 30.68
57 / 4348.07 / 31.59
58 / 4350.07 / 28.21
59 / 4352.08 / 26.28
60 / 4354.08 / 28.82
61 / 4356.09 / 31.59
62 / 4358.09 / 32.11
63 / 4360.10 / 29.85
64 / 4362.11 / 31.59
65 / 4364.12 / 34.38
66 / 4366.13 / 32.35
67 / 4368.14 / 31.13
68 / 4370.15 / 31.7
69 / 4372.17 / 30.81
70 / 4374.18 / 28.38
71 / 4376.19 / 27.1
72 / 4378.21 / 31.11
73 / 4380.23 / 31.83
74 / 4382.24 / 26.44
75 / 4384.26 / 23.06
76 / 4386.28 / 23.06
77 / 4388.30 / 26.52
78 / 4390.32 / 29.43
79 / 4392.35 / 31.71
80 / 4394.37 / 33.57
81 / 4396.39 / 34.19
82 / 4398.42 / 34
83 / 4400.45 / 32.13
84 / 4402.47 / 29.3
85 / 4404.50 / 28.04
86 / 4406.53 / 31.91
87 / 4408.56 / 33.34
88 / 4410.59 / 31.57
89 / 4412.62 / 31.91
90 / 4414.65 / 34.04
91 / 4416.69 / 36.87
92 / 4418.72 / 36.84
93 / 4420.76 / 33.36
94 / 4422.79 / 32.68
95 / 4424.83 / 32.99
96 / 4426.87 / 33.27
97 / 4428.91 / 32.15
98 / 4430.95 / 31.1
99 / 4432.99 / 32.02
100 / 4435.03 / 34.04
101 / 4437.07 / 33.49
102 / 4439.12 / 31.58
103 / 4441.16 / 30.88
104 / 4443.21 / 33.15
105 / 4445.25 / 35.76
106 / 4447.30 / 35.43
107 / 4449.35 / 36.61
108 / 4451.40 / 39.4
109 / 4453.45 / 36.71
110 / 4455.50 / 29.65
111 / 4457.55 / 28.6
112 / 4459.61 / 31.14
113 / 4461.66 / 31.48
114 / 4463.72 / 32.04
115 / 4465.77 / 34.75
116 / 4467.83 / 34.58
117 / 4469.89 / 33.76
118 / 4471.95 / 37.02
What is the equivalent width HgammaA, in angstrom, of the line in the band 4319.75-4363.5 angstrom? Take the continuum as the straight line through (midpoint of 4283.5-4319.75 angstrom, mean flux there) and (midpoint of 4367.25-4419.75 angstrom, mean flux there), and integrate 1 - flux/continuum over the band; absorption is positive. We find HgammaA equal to -4.5 angstrom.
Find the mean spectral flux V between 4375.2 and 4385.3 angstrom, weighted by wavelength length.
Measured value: 27.9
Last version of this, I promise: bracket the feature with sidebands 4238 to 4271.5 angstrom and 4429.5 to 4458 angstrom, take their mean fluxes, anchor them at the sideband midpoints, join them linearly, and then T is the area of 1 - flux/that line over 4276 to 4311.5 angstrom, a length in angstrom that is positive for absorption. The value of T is 7.7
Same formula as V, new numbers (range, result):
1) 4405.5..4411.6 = 32.3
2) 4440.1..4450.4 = 34.4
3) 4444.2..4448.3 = 35.6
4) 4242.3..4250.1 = 26.5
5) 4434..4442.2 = 32.5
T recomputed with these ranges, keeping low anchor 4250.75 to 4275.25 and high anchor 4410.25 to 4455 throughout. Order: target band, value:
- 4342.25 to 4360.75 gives 0.92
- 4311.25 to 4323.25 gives 0.24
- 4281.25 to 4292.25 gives 1.72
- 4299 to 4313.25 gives 4.51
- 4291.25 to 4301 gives 1.88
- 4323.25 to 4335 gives 0.30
